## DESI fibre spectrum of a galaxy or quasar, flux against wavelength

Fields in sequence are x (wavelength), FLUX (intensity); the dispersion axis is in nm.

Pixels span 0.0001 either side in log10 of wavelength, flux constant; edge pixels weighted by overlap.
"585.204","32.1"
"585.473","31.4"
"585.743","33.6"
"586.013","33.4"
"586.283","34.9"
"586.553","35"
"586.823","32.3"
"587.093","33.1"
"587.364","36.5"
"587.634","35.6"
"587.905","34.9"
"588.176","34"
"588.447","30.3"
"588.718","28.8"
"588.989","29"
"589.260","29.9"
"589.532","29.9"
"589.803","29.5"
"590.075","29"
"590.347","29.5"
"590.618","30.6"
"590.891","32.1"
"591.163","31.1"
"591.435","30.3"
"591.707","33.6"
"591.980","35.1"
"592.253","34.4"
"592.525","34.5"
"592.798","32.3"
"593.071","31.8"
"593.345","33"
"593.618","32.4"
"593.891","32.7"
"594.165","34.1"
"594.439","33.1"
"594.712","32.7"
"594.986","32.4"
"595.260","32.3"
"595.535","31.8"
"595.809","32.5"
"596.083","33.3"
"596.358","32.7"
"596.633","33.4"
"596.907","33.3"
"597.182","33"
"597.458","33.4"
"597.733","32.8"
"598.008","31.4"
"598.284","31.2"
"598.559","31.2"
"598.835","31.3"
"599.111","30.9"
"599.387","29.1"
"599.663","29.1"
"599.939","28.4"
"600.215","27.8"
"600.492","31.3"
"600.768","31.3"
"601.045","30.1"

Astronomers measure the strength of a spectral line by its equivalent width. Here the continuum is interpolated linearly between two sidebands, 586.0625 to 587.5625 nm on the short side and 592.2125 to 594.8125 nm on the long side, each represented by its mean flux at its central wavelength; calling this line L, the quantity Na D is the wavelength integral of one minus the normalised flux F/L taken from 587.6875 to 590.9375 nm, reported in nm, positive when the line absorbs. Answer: 0.30 nm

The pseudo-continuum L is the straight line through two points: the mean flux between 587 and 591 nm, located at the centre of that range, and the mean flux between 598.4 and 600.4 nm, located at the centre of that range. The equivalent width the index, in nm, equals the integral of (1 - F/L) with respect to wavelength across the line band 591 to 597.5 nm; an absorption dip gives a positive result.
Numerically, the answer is -0.48 nm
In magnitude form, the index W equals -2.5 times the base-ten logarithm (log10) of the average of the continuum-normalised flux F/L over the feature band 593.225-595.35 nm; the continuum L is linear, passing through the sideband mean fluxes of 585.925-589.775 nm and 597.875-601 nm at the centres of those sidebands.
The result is -0.05 mag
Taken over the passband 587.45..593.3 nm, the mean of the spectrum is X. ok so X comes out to 31.8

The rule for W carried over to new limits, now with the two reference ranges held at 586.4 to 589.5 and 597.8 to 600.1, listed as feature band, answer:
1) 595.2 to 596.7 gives -0.06 mag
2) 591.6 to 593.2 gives -0.06 mag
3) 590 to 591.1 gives 0.06 mag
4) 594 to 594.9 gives -0.07 mag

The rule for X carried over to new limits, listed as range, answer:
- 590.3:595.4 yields 32.6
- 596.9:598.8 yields 32.2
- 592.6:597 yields 32.8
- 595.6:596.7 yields 32.9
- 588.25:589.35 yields 29.7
